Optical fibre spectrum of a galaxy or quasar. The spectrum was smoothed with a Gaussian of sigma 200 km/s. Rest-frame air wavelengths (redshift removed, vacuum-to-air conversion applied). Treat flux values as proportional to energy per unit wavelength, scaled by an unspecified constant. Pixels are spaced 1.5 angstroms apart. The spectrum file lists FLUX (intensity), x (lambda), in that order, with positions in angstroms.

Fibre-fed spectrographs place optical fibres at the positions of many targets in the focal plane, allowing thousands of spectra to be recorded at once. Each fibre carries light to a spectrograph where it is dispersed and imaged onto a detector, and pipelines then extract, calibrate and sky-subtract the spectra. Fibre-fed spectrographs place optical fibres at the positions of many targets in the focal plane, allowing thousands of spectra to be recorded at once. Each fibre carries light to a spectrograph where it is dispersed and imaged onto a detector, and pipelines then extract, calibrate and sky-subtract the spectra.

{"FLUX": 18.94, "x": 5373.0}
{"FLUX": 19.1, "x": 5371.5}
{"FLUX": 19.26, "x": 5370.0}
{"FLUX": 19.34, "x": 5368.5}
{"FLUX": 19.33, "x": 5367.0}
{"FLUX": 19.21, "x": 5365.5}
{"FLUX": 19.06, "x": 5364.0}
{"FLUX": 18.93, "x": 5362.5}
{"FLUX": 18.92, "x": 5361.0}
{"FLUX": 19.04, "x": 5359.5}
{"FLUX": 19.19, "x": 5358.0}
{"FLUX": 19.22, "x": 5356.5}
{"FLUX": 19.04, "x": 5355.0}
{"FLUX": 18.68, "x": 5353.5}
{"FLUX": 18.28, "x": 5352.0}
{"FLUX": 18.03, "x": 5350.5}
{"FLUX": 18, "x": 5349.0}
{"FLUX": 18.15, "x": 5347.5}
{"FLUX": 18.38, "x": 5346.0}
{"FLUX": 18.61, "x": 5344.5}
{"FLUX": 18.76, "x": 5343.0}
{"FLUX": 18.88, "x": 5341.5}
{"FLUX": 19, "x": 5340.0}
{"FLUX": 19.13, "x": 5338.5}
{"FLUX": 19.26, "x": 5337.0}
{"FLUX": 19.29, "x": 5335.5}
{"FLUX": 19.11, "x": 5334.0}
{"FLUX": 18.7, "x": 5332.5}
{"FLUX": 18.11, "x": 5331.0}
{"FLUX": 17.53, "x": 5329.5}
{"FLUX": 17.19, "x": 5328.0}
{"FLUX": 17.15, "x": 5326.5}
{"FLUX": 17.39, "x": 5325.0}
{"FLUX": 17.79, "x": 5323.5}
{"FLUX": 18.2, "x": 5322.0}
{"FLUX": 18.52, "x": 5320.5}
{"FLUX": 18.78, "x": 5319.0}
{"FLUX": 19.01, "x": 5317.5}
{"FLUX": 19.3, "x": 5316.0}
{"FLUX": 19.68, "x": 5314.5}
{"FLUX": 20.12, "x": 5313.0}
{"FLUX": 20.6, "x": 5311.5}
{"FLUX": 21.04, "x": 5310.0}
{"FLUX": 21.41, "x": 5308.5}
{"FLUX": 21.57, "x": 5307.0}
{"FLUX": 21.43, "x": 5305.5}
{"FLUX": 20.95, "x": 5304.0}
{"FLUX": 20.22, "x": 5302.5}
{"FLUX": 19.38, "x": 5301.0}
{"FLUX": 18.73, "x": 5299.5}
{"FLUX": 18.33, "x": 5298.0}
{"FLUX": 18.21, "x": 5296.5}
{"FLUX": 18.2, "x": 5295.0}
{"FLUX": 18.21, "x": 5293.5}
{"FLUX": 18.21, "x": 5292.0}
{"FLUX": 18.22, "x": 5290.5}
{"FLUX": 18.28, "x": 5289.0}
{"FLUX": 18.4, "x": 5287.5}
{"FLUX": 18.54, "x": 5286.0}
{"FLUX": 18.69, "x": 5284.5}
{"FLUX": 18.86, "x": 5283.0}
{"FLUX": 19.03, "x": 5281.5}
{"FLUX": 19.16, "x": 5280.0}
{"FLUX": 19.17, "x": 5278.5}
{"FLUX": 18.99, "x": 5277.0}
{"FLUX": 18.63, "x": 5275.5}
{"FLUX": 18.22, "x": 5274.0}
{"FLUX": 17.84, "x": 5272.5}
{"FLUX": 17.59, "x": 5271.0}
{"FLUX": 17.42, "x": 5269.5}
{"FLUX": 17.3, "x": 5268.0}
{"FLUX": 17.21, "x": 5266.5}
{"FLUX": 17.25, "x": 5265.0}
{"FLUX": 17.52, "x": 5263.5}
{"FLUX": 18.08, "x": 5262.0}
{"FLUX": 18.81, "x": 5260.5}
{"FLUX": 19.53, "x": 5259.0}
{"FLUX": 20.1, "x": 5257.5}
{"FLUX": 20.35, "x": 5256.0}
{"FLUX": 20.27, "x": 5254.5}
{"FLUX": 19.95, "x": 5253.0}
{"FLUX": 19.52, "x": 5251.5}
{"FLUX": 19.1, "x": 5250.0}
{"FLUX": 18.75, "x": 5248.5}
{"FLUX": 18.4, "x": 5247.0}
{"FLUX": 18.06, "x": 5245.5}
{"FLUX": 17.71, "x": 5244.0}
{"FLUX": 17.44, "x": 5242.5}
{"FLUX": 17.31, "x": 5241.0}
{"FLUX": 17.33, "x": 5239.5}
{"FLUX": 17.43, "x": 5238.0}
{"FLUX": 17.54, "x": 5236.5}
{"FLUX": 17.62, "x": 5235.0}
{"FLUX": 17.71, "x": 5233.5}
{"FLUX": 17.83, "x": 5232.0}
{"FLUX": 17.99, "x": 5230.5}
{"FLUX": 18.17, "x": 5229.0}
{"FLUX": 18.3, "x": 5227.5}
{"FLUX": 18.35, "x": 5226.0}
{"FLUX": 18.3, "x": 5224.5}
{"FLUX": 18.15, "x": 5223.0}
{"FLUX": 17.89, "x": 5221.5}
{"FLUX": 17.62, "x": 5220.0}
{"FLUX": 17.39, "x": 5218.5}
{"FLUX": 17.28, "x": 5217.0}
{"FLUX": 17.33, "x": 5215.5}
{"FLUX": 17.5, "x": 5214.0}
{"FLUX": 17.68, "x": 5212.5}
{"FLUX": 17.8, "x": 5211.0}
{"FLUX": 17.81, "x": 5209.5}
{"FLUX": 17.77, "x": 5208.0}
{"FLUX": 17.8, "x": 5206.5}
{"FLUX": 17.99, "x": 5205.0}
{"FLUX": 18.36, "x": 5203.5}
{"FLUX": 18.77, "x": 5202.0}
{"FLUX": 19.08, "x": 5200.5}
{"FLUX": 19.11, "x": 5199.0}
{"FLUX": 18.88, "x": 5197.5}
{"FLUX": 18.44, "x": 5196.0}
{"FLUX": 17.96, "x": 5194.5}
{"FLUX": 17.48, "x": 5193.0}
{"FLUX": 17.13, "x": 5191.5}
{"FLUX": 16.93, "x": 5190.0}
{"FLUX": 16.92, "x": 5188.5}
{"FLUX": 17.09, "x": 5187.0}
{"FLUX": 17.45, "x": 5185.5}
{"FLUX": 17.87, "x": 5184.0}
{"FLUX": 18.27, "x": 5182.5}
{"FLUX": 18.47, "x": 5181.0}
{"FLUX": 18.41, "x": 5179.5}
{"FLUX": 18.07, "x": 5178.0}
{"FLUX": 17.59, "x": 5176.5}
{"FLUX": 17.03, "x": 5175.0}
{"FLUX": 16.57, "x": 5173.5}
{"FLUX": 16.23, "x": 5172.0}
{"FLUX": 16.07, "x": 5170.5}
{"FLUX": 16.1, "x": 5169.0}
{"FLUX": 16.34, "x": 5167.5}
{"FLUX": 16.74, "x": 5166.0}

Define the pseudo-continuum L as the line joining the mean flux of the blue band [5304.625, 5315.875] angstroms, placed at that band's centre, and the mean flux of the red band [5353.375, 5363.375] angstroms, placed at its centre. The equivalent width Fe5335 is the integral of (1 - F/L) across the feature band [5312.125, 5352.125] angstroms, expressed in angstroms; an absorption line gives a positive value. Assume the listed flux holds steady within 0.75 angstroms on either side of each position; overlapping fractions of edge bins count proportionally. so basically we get 2.84 angstroms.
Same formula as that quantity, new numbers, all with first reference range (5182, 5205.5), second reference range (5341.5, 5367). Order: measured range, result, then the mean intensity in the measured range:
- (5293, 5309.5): -1.1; 19.7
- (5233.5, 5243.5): 0.4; 17.5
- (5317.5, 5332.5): 0.5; 18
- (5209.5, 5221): 0.3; 17.5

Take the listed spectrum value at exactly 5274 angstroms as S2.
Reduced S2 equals 18.22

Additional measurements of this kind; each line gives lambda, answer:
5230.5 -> 17.99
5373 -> 18.94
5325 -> 17.39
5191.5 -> 17.13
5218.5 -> 17.39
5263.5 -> 17.52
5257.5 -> 20.1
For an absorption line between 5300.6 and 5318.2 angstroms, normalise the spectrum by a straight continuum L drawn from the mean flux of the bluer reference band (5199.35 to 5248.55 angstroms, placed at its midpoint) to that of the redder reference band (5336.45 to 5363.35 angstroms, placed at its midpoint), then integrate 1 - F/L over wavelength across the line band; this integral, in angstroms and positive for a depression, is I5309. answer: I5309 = -1.9 angstroms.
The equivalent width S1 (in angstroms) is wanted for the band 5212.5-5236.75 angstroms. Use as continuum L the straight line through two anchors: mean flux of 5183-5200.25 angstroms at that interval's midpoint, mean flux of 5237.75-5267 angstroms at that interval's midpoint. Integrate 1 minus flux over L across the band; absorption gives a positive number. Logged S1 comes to 0.5 angstroms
